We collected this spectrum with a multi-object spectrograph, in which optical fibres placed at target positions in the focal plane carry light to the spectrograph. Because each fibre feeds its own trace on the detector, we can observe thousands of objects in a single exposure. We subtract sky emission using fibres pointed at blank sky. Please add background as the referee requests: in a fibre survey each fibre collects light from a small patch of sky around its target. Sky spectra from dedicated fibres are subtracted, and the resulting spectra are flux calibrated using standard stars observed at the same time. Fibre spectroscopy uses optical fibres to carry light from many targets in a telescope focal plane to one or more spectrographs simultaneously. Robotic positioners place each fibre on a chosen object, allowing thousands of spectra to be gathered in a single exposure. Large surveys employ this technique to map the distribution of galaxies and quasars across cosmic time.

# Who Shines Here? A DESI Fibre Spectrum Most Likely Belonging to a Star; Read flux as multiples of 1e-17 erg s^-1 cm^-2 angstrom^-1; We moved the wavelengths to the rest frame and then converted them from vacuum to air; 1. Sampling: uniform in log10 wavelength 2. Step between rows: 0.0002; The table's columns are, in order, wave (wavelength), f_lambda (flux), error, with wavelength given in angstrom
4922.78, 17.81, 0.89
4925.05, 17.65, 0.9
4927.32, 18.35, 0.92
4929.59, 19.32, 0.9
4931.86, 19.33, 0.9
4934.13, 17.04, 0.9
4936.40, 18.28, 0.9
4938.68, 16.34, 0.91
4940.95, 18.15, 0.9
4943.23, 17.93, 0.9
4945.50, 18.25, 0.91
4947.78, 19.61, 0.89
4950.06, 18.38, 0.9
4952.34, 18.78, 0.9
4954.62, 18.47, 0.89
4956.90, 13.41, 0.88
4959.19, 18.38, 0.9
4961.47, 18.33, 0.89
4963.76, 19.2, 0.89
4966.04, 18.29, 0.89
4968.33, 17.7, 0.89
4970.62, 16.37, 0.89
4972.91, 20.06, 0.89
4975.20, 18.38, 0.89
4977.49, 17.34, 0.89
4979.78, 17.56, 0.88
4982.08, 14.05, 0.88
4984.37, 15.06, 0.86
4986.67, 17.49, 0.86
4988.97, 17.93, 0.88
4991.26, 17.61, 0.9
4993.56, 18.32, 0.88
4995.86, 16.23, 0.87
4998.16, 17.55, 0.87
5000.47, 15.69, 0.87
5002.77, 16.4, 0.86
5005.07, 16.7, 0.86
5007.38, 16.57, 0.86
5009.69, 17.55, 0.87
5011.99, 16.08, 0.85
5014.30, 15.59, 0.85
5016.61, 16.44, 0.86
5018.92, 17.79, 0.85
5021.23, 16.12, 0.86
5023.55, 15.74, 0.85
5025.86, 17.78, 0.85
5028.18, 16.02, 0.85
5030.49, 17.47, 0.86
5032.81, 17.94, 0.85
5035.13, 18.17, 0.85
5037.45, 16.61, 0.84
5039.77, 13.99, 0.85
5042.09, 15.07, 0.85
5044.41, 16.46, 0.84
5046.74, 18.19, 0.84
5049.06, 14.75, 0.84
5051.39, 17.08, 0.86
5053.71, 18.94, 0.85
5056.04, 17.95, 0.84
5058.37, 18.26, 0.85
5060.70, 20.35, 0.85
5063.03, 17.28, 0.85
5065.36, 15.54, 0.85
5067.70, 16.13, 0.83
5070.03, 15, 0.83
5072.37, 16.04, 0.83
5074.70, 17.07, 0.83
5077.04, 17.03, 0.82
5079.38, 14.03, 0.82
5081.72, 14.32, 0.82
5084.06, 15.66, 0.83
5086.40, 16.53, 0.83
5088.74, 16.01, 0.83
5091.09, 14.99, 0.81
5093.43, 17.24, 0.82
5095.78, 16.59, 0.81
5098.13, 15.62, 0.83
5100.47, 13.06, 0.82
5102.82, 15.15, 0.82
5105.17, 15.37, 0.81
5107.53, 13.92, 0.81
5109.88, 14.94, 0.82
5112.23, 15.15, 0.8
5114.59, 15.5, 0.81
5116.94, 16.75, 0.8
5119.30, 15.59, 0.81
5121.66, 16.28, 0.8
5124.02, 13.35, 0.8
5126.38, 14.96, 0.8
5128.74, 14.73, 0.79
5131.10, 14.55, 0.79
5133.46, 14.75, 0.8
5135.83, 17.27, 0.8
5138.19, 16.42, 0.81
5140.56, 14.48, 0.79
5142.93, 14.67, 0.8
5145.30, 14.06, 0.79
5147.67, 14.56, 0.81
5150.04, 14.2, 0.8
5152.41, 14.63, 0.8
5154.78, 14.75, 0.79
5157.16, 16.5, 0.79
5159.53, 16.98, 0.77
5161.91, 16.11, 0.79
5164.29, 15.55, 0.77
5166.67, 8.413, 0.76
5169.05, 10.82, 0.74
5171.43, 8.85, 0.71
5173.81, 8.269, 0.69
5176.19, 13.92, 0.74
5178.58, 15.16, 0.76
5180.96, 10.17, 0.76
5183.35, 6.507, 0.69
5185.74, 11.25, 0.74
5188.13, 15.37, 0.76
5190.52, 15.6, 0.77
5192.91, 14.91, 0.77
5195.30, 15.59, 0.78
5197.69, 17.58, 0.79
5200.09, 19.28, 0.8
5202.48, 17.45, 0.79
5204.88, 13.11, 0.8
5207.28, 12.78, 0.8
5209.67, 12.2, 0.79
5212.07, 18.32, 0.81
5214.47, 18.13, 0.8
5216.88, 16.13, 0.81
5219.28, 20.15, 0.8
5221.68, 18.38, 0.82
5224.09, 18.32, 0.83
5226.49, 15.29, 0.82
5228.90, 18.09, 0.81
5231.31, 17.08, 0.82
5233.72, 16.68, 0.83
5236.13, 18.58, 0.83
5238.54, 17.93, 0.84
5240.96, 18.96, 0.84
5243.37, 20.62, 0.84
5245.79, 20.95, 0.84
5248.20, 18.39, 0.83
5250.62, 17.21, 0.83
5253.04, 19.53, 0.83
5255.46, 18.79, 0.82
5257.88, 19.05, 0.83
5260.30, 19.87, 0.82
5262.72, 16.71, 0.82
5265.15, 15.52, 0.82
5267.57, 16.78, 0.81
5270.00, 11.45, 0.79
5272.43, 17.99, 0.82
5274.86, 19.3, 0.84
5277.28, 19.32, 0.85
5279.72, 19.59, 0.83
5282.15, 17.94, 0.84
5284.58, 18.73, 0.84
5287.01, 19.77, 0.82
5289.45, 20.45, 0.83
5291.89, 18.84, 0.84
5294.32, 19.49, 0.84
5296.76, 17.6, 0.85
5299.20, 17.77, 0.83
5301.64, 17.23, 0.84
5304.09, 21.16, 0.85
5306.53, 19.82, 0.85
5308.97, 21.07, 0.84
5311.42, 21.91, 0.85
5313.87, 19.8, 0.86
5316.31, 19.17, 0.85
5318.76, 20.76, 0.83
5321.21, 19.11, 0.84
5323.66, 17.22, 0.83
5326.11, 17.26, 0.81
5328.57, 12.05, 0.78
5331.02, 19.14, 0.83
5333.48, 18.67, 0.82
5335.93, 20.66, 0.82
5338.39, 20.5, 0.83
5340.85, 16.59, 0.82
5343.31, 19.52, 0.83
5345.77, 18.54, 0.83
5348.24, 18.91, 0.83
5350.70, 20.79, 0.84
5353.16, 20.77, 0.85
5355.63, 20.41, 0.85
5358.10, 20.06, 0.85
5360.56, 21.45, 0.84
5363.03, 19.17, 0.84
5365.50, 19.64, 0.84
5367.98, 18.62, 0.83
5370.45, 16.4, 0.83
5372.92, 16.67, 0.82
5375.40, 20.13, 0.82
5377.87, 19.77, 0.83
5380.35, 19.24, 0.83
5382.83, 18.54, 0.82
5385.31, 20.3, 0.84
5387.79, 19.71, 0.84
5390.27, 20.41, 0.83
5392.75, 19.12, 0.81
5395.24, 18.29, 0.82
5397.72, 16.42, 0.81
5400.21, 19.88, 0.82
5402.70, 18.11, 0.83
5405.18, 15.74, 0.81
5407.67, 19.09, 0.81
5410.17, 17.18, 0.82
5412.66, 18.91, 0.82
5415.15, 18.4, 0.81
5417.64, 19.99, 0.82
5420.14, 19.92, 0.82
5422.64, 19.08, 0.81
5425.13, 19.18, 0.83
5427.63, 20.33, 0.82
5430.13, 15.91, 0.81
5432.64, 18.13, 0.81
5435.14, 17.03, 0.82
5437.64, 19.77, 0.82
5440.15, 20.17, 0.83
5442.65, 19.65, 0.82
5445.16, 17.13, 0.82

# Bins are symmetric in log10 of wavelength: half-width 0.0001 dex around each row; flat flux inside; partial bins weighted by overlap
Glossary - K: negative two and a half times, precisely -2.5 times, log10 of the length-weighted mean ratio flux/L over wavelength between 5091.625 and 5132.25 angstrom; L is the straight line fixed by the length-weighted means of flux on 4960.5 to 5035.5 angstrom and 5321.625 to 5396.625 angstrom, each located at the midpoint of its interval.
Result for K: 0.16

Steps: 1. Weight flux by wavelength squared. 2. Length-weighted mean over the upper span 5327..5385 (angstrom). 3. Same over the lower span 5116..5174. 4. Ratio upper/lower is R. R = 1.43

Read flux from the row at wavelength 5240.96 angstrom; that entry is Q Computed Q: 18.96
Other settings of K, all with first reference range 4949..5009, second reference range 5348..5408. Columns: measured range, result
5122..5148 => 0.20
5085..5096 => 0.10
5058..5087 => 0.09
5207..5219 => 0.14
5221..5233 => 0.07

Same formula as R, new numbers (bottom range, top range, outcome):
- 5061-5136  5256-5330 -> 1.28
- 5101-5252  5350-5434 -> 1.34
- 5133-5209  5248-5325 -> 1.39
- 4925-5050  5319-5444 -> 1.27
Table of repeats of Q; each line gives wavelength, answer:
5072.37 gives 16.04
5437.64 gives 19.77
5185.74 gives 11.25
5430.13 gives 15.91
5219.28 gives 20.15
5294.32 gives 19.49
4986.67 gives 17.49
